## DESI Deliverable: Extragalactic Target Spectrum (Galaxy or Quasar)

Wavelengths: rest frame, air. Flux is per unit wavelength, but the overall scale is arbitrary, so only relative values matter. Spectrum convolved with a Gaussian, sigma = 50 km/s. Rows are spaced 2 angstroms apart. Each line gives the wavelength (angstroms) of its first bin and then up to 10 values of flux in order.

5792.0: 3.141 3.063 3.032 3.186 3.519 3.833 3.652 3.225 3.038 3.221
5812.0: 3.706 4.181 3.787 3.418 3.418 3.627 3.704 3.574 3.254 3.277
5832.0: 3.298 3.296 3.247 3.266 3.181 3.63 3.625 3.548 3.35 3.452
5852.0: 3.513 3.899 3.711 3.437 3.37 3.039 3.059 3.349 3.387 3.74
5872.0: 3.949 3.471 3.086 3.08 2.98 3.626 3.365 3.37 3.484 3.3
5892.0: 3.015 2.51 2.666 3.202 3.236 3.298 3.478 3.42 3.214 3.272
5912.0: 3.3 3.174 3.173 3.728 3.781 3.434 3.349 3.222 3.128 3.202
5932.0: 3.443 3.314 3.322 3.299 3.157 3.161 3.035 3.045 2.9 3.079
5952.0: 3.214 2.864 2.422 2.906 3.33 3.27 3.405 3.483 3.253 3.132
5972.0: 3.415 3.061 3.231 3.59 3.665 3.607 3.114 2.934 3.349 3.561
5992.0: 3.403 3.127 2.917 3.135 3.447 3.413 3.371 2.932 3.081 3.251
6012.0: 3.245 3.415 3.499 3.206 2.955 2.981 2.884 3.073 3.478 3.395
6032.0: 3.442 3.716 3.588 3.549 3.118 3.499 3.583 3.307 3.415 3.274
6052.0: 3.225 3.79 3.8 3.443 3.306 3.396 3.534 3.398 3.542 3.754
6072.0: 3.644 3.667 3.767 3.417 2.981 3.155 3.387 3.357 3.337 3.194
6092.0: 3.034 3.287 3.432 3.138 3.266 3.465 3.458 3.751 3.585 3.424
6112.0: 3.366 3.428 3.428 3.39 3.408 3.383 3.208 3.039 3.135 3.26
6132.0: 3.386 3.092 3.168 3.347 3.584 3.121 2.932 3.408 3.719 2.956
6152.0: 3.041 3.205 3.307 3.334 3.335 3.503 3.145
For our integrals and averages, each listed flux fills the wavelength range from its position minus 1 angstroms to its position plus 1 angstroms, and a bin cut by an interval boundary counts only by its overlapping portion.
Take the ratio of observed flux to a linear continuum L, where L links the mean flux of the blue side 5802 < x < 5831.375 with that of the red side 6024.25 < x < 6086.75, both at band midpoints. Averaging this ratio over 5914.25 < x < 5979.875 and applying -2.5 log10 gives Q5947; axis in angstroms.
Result 0.08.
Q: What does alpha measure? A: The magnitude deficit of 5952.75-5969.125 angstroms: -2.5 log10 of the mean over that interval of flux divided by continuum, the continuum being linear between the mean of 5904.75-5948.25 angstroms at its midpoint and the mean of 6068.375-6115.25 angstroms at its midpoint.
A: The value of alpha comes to 0.06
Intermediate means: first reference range 3.28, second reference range 3.41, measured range 3.12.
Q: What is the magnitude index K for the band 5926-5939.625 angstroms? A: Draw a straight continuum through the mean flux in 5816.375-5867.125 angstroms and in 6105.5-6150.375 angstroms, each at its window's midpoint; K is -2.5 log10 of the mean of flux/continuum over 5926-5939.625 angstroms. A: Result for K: 0.039 mag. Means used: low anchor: 3.43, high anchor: 3.33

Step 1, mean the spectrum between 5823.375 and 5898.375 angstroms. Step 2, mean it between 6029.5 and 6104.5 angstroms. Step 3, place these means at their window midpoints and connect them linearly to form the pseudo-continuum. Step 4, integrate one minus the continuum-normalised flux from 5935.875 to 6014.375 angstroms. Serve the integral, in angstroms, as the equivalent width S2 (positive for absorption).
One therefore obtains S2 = 4.16 angstroms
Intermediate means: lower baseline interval 3.35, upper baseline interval 3.42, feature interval 3.21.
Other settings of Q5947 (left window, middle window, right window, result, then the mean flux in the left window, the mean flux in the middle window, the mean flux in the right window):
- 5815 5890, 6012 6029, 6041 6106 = 0.08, 3.43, 3.19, 3.42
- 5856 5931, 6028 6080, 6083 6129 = -0.05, 3.3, 3.49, 3.34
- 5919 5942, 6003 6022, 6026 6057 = 0.07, 3.32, 3.2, 3.47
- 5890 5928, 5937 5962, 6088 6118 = 0.08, 3.25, 3.04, 3.37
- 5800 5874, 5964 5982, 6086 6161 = 0.01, 3.48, 3.37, 3.31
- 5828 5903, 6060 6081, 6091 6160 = -0.06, 3.33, 3.5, 3.31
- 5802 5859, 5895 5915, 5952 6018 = 0.05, 3.49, 3.23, 3.24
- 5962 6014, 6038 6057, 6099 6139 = -0.04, 3.29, 3.45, 3.35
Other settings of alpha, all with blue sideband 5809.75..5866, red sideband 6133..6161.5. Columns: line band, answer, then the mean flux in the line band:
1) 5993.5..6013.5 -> 0.05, 3.2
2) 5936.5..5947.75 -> 0.09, 3.13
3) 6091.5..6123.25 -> -0.04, 3.39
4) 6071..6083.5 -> -0.04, 3.44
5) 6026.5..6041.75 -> -0.04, 3.46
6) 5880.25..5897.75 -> 0.09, 3.16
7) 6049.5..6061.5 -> -0.05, 3.48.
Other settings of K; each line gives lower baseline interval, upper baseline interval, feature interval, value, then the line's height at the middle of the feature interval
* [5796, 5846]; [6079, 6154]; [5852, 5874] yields -0.018 mag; 3.44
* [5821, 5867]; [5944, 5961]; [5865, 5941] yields -0.043 mag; 3.18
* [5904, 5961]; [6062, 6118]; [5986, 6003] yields 0.007 mag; 3.29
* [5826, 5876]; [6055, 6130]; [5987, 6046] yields 0.035 mag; 3.41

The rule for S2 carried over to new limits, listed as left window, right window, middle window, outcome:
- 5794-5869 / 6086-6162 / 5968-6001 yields 0.8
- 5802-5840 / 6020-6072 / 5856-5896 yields 1.8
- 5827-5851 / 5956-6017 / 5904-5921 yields -0.4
